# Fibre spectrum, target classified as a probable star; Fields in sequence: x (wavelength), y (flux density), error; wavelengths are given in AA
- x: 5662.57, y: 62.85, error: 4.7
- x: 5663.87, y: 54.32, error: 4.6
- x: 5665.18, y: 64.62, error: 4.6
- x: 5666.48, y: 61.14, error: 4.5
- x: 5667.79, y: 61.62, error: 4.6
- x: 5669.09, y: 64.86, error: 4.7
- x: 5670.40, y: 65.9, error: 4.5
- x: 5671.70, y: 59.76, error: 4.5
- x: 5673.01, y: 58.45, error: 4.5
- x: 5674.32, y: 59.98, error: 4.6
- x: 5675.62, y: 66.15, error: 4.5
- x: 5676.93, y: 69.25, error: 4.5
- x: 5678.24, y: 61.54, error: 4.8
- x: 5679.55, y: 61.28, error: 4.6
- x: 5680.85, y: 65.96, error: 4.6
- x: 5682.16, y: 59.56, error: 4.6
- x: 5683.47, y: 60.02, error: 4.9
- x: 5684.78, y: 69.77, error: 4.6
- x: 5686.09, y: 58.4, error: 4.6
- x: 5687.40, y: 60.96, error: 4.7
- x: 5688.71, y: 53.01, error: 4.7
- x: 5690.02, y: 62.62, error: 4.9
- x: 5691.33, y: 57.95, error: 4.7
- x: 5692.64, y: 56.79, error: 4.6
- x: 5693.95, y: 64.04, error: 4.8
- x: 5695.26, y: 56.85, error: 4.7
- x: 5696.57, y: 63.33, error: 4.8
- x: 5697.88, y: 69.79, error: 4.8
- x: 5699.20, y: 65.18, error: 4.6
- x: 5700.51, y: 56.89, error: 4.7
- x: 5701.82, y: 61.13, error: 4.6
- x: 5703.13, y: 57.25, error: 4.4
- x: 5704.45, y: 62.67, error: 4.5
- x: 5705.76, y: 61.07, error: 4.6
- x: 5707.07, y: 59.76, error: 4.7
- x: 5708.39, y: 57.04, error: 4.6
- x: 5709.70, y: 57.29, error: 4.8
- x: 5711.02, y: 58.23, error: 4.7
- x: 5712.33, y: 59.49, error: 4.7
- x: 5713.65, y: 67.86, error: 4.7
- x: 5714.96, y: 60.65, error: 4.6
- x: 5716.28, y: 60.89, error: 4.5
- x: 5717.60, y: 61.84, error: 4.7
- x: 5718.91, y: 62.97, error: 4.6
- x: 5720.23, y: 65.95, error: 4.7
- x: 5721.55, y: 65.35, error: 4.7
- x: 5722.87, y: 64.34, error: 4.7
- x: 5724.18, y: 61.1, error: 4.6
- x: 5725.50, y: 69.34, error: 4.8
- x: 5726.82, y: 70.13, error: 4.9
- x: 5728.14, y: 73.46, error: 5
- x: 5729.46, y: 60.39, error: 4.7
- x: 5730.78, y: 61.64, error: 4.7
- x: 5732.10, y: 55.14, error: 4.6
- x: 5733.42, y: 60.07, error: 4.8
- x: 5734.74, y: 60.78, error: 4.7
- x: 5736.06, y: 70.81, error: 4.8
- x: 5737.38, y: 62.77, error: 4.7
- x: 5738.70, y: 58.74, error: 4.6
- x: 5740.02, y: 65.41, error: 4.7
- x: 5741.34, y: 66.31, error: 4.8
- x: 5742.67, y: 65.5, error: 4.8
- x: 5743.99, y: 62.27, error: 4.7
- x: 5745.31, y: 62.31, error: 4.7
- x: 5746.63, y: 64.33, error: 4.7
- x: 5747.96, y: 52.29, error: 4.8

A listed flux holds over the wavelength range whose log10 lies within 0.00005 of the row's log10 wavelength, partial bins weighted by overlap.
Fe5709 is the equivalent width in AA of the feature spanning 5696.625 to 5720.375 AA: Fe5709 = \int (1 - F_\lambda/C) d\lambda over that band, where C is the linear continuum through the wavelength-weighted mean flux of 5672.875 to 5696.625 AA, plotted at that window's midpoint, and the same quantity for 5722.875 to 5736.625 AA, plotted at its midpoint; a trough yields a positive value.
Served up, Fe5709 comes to 0.6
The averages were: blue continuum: 61.4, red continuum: 64.3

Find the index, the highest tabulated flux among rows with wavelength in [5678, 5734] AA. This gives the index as 73.46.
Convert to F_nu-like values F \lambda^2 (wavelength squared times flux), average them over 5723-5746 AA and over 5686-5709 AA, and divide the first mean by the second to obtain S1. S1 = 1.07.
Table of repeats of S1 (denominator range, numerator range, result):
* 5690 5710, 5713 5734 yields 1.06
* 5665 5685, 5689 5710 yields 0.97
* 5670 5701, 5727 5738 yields 1.04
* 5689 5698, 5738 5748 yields 1.05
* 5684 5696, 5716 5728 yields 1.10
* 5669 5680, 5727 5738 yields 1.03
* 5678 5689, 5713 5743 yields 1.06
